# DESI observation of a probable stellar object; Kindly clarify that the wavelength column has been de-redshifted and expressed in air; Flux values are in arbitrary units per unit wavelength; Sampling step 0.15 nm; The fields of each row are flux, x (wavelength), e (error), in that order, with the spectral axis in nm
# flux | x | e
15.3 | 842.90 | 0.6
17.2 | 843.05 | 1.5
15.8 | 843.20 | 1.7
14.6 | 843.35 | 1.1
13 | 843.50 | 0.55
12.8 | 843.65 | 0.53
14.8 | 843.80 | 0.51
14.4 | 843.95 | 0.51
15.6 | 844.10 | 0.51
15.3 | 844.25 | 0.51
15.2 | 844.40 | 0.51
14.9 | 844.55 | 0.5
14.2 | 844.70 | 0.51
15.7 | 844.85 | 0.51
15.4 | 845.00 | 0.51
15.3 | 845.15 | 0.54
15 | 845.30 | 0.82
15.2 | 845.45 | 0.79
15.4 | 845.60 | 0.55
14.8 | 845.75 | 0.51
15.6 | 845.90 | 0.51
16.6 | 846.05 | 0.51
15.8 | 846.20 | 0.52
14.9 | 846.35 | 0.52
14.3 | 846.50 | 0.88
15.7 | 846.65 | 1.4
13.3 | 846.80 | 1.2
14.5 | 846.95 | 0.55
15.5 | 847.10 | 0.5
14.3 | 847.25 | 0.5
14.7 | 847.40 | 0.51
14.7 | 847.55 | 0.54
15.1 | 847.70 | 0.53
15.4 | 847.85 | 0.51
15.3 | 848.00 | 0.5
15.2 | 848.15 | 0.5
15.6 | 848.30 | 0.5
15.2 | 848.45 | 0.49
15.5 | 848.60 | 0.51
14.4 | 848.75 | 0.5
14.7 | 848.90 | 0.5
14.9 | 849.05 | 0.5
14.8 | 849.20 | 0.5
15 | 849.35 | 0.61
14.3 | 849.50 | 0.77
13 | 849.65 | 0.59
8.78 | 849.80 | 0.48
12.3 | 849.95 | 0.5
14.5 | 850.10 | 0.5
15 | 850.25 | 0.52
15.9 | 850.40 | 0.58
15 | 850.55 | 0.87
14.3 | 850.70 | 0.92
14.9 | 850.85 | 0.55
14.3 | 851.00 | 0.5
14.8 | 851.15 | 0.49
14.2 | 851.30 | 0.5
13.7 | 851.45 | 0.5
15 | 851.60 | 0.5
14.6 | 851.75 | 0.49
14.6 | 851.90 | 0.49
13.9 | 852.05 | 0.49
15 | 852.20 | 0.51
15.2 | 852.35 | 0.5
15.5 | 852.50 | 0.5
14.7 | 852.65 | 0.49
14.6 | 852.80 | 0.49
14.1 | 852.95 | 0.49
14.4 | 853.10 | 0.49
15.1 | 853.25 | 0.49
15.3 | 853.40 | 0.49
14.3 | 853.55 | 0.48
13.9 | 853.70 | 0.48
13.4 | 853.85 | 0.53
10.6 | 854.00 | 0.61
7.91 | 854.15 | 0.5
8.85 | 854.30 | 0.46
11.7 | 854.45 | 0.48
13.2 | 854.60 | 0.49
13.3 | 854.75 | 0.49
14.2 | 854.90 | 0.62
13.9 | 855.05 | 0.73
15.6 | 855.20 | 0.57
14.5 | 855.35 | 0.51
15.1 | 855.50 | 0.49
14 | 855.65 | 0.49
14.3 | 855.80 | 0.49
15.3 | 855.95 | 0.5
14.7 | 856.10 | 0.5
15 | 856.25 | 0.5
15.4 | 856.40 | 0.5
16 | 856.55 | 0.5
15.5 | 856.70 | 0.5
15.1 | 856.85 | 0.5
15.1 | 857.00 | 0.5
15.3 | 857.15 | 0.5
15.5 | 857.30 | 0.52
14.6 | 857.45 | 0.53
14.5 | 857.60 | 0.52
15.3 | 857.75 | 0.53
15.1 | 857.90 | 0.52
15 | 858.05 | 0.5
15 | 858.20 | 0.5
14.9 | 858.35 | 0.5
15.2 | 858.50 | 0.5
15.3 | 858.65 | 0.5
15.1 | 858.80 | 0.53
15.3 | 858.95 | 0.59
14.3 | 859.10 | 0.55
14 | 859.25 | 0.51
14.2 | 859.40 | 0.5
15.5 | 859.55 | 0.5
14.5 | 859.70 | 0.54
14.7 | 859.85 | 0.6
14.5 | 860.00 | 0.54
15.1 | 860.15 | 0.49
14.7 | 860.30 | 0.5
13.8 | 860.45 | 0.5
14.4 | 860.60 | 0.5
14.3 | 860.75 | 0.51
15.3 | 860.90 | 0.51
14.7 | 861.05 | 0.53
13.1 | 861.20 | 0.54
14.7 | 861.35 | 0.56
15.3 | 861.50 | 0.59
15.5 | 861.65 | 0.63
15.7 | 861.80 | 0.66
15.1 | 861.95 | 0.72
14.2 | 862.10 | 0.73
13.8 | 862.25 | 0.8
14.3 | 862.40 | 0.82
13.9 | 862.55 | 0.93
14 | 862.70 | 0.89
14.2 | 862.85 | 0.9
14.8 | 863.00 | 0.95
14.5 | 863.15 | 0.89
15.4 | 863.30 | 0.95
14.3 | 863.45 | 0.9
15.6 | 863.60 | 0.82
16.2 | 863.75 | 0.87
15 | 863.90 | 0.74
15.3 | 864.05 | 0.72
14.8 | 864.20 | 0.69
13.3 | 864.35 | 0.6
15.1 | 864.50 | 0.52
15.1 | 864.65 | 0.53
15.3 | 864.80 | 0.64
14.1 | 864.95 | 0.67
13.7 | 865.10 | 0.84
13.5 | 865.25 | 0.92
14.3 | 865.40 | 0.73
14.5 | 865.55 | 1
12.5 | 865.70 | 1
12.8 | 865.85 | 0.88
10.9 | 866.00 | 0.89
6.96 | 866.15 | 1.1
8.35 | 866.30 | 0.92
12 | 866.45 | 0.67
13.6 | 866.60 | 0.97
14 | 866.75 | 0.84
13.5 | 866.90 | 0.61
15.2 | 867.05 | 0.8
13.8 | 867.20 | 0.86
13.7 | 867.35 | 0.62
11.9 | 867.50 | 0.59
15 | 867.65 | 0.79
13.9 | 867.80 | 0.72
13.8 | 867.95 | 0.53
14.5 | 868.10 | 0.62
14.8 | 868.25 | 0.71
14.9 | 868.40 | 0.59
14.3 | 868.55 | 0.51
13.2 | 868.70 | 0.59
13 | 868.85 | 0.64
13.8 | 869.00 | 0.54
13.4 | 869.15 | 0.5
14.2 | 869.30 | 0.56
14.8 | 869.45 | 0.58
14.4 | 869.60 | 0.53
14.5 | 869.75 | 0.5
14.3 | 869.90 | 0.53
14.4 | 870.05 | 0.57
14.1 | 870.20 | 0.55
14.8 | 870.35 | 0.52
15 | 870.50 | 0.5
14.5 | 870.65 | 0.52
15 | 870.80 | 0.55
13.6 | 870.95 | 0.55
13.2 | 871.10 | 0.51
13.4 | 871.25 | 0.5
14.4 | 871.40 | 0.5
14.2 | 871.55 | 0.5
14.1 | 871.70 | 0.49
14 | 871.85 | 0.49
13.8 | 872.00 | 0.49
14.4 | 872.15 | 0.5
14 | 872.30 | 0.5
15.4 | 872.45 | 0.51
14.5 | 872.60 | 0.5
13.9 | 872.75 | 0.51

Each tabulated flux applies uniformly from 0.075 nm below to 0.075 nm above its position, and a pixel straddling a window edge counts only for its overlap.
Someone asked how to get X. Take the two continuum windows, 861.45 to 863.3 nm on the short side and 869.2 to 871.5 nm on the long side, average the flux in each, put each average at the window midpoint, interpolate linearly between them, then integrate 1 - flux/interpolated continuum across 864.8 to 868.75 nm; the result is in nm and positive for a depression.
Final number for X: 0.324 nm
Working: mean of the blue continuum 14.6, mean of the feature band 13.3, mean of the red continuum 14.3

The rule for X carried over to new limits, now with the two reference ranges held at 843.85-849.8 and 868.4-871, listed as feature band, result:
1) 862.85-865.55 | -0.06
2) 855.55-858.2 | -0.08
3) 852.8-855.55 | 0.26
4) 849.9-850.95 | 0.01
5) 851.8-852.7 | 0.00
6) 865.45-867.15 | 0.24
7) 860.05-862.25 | -0.03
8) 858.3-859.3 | -0.02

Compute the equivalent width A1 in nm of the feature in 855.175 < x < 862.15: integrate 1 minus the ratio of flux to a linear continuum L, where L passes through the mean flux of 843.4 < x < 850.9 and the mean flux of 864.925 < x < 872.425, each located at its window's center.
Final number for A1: -0.35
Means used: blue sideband 14.7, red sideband 13.7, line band 14.9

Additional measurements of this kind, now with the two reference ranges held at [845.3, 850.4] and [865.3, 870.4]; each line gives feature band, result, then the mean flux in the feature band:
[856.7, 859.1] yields -0.170 nm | 15.1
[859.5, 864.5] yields -0.310 nm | 14.7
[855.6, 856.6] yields -0.054 nm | 15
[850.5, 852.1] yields 0.000 nm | 14.5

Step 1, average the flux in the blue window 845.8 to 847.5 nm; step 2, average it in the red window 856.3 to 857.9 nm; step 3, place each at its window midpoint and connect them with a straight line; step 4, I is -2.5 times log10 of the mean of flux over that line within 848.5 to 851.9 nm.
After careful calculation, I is 0.06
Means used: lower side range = 15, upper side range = 15.2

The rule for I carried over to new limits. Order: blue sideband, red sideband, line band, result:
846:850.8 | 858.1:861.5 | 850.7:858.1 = 0.03 mag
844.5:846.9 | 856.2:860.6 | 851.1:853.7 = 0.03 mag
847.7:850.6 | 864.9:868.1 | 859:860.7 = -0.08 mag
